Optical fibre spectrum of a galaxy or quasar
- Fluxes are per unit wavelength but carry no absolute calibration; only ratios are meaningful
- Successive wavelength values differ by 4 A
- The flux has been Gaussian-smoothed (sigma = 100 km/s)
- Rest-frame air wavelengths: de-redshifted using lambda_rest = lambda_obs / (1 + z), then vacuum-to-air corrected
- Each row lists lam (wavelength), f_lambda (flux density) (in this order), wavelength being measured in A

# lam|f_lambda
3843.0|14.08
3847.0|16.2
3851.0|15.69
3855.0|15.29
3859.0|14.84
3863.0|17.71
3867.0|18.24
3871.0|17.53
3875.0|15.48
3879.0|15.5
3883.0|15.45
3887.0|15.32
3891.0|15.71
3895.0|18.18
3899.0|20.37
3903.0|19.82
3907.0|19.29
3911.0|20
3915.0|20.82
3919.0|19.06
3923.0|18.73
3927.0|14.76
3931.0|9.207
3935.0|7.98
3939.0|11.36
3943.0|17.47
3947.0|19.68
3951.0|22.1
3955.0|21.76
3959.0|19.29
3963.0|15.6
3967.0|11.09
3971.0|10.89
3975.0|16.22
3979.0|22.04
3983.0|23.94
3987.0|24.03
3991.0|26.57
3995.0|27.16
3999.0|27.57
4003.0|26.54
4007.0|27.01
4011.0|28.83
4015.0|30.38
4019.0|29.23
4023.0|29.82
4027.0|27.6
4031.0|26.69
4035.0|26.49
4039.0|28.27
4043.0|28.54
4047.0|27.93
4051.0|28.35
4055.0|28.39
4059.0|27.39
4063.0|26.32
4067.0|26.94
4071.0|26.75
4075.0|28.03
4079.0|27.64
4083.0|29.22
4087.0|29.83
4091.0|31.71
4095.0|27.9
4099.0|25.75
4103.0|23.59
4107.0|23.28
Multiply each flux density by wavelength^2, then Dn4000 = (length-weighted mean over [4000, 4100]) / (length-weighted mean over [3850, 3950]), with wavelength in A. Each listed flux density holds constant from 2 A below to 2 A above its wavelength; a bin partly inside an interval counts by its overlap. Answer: 1.82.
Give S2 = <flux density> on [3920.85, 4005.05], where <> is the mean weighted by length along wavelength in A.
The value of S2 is 18.8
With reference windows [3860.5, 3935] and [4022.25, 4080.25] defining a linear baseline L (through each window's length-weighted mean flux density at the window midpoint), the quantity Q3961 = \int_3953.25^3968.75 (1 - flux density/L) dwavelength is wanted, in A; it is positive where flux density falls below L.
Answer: 3.2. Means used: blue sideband 17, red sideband 27.6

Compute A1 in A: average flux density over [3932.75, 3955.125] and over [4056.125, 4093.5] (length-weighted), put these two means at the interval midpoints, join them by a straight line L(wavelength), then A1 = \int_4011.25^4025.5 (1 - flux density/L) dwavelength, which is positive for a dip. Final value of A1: -4.1 A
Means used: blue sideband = 16.2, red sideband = 28.2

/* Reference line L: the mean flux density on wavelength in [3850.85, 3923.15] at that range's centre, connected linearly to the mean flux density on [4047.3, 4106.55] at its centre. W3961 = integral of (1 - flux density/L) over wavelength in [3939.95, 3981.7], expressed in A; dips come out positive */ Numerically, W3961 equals 7.5 A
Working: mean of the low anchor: 17.5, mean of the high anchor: 27.6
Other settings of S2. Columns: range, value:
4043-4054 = 28.2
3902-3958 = 17.3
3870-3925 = 18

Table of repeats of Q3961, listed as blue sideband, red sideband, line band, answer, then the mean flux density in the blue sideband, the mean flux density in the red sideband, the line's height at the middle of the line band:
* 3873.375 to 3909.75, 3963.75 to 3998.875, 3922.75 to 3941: 6.7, 17.3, 20.5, 18.7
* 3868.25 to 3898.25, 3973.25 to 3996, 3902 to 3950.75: 6.4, 16.4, 23.2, 19.3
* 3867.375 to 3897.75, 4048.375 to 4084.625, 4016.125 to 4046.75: -3.2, 16.4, 27.7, 25.5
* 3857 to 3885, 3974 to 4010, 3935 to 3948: 4.1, 16.4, 24.9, 21.4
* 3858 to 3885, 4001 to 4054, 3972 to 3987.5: 2.5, 16.5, 28.1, 24.6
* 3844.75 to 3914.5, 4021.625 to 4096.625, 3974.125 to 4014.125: -2.0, 17.2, 28.1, 24.1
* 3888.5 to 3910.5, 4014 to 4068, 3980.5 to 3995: -0.3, 18.7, 28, 24.5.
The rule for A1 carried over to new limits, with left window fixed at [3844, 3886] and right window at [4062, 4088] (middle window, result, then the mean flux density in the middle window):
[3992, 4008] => -2.3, 27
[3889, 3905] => -0.5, 18.5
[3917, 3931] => 2.2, 16.3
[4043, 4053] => -0.7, 28.2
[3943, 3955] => 0.2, 20.5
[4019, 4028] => -1.5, 28.9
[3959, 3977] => 6.4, 14.1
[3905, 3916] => -0.8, 20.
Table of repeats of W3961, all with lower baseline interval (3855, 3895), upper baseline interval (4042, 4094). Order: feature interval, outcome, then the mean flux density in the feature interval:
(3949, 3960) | 0.0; 21.2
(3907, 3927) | -0.3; 19.1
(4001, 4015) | -1.9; 27.9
